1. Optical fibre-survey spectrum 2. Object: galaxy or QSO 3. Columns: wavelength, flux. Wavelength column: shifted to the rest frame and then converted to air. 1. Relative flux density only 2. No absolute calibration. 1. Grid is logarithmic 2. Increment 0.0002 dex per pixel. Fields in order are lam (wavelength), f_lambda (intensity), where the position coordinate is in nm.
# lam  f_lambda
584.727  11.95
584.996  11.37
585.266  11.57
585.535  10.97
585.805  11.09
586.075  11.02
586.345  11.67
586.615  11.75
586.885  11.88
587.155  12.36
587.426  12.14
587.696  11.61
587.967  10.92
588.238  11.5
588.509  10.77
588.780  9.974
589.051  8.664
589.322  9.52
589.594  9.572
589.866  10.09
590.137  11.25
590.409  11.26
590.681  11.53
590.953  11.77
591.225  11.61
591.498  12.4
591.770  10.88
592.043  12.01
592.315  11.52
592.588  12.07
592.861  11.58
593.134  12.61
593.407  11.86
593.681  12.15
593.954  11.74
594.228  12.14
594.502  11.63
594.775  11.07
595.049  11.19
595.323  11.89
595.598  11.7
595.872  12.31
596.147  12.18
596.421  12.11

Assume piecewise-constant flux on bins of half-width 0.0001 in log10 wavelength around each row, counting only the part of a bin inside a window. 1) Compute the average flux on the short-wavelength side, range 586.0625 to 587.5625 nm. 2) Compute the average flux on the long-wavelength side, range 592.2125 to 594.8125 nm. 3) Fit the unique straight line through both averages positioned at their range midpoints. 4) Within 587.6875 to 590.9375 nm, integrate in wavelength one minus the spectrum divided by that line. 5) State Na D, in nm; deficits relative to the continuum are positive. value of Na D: 0.36 nm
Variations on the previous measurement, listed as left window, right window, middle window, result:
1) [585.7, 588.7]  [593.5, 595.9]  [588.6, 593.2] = 0.22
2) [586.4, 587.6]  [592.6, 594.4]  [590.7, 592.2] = 0.04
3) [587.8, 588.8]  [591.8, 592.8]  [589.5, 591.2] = 0.05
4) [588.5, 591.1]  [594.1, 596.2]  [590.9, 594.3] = -0.23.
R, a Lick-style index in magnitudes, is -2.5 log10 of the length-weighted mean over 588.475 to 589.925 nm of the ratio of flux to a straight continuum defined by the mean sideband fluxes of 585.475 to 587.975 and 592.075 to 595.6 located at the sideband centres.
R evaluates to 0.20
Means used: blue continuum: 11.6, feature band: 9.67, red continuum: 11.8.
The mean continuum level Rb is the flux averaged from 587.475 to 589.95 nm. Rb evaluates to 10.4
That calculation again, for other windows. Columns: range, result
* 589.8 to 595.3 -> 11.6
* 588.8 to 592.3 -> 10.9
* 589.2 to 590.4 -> 10.2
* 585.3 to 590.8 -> 11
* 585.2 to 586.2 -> 11.1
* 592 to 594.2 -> 12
